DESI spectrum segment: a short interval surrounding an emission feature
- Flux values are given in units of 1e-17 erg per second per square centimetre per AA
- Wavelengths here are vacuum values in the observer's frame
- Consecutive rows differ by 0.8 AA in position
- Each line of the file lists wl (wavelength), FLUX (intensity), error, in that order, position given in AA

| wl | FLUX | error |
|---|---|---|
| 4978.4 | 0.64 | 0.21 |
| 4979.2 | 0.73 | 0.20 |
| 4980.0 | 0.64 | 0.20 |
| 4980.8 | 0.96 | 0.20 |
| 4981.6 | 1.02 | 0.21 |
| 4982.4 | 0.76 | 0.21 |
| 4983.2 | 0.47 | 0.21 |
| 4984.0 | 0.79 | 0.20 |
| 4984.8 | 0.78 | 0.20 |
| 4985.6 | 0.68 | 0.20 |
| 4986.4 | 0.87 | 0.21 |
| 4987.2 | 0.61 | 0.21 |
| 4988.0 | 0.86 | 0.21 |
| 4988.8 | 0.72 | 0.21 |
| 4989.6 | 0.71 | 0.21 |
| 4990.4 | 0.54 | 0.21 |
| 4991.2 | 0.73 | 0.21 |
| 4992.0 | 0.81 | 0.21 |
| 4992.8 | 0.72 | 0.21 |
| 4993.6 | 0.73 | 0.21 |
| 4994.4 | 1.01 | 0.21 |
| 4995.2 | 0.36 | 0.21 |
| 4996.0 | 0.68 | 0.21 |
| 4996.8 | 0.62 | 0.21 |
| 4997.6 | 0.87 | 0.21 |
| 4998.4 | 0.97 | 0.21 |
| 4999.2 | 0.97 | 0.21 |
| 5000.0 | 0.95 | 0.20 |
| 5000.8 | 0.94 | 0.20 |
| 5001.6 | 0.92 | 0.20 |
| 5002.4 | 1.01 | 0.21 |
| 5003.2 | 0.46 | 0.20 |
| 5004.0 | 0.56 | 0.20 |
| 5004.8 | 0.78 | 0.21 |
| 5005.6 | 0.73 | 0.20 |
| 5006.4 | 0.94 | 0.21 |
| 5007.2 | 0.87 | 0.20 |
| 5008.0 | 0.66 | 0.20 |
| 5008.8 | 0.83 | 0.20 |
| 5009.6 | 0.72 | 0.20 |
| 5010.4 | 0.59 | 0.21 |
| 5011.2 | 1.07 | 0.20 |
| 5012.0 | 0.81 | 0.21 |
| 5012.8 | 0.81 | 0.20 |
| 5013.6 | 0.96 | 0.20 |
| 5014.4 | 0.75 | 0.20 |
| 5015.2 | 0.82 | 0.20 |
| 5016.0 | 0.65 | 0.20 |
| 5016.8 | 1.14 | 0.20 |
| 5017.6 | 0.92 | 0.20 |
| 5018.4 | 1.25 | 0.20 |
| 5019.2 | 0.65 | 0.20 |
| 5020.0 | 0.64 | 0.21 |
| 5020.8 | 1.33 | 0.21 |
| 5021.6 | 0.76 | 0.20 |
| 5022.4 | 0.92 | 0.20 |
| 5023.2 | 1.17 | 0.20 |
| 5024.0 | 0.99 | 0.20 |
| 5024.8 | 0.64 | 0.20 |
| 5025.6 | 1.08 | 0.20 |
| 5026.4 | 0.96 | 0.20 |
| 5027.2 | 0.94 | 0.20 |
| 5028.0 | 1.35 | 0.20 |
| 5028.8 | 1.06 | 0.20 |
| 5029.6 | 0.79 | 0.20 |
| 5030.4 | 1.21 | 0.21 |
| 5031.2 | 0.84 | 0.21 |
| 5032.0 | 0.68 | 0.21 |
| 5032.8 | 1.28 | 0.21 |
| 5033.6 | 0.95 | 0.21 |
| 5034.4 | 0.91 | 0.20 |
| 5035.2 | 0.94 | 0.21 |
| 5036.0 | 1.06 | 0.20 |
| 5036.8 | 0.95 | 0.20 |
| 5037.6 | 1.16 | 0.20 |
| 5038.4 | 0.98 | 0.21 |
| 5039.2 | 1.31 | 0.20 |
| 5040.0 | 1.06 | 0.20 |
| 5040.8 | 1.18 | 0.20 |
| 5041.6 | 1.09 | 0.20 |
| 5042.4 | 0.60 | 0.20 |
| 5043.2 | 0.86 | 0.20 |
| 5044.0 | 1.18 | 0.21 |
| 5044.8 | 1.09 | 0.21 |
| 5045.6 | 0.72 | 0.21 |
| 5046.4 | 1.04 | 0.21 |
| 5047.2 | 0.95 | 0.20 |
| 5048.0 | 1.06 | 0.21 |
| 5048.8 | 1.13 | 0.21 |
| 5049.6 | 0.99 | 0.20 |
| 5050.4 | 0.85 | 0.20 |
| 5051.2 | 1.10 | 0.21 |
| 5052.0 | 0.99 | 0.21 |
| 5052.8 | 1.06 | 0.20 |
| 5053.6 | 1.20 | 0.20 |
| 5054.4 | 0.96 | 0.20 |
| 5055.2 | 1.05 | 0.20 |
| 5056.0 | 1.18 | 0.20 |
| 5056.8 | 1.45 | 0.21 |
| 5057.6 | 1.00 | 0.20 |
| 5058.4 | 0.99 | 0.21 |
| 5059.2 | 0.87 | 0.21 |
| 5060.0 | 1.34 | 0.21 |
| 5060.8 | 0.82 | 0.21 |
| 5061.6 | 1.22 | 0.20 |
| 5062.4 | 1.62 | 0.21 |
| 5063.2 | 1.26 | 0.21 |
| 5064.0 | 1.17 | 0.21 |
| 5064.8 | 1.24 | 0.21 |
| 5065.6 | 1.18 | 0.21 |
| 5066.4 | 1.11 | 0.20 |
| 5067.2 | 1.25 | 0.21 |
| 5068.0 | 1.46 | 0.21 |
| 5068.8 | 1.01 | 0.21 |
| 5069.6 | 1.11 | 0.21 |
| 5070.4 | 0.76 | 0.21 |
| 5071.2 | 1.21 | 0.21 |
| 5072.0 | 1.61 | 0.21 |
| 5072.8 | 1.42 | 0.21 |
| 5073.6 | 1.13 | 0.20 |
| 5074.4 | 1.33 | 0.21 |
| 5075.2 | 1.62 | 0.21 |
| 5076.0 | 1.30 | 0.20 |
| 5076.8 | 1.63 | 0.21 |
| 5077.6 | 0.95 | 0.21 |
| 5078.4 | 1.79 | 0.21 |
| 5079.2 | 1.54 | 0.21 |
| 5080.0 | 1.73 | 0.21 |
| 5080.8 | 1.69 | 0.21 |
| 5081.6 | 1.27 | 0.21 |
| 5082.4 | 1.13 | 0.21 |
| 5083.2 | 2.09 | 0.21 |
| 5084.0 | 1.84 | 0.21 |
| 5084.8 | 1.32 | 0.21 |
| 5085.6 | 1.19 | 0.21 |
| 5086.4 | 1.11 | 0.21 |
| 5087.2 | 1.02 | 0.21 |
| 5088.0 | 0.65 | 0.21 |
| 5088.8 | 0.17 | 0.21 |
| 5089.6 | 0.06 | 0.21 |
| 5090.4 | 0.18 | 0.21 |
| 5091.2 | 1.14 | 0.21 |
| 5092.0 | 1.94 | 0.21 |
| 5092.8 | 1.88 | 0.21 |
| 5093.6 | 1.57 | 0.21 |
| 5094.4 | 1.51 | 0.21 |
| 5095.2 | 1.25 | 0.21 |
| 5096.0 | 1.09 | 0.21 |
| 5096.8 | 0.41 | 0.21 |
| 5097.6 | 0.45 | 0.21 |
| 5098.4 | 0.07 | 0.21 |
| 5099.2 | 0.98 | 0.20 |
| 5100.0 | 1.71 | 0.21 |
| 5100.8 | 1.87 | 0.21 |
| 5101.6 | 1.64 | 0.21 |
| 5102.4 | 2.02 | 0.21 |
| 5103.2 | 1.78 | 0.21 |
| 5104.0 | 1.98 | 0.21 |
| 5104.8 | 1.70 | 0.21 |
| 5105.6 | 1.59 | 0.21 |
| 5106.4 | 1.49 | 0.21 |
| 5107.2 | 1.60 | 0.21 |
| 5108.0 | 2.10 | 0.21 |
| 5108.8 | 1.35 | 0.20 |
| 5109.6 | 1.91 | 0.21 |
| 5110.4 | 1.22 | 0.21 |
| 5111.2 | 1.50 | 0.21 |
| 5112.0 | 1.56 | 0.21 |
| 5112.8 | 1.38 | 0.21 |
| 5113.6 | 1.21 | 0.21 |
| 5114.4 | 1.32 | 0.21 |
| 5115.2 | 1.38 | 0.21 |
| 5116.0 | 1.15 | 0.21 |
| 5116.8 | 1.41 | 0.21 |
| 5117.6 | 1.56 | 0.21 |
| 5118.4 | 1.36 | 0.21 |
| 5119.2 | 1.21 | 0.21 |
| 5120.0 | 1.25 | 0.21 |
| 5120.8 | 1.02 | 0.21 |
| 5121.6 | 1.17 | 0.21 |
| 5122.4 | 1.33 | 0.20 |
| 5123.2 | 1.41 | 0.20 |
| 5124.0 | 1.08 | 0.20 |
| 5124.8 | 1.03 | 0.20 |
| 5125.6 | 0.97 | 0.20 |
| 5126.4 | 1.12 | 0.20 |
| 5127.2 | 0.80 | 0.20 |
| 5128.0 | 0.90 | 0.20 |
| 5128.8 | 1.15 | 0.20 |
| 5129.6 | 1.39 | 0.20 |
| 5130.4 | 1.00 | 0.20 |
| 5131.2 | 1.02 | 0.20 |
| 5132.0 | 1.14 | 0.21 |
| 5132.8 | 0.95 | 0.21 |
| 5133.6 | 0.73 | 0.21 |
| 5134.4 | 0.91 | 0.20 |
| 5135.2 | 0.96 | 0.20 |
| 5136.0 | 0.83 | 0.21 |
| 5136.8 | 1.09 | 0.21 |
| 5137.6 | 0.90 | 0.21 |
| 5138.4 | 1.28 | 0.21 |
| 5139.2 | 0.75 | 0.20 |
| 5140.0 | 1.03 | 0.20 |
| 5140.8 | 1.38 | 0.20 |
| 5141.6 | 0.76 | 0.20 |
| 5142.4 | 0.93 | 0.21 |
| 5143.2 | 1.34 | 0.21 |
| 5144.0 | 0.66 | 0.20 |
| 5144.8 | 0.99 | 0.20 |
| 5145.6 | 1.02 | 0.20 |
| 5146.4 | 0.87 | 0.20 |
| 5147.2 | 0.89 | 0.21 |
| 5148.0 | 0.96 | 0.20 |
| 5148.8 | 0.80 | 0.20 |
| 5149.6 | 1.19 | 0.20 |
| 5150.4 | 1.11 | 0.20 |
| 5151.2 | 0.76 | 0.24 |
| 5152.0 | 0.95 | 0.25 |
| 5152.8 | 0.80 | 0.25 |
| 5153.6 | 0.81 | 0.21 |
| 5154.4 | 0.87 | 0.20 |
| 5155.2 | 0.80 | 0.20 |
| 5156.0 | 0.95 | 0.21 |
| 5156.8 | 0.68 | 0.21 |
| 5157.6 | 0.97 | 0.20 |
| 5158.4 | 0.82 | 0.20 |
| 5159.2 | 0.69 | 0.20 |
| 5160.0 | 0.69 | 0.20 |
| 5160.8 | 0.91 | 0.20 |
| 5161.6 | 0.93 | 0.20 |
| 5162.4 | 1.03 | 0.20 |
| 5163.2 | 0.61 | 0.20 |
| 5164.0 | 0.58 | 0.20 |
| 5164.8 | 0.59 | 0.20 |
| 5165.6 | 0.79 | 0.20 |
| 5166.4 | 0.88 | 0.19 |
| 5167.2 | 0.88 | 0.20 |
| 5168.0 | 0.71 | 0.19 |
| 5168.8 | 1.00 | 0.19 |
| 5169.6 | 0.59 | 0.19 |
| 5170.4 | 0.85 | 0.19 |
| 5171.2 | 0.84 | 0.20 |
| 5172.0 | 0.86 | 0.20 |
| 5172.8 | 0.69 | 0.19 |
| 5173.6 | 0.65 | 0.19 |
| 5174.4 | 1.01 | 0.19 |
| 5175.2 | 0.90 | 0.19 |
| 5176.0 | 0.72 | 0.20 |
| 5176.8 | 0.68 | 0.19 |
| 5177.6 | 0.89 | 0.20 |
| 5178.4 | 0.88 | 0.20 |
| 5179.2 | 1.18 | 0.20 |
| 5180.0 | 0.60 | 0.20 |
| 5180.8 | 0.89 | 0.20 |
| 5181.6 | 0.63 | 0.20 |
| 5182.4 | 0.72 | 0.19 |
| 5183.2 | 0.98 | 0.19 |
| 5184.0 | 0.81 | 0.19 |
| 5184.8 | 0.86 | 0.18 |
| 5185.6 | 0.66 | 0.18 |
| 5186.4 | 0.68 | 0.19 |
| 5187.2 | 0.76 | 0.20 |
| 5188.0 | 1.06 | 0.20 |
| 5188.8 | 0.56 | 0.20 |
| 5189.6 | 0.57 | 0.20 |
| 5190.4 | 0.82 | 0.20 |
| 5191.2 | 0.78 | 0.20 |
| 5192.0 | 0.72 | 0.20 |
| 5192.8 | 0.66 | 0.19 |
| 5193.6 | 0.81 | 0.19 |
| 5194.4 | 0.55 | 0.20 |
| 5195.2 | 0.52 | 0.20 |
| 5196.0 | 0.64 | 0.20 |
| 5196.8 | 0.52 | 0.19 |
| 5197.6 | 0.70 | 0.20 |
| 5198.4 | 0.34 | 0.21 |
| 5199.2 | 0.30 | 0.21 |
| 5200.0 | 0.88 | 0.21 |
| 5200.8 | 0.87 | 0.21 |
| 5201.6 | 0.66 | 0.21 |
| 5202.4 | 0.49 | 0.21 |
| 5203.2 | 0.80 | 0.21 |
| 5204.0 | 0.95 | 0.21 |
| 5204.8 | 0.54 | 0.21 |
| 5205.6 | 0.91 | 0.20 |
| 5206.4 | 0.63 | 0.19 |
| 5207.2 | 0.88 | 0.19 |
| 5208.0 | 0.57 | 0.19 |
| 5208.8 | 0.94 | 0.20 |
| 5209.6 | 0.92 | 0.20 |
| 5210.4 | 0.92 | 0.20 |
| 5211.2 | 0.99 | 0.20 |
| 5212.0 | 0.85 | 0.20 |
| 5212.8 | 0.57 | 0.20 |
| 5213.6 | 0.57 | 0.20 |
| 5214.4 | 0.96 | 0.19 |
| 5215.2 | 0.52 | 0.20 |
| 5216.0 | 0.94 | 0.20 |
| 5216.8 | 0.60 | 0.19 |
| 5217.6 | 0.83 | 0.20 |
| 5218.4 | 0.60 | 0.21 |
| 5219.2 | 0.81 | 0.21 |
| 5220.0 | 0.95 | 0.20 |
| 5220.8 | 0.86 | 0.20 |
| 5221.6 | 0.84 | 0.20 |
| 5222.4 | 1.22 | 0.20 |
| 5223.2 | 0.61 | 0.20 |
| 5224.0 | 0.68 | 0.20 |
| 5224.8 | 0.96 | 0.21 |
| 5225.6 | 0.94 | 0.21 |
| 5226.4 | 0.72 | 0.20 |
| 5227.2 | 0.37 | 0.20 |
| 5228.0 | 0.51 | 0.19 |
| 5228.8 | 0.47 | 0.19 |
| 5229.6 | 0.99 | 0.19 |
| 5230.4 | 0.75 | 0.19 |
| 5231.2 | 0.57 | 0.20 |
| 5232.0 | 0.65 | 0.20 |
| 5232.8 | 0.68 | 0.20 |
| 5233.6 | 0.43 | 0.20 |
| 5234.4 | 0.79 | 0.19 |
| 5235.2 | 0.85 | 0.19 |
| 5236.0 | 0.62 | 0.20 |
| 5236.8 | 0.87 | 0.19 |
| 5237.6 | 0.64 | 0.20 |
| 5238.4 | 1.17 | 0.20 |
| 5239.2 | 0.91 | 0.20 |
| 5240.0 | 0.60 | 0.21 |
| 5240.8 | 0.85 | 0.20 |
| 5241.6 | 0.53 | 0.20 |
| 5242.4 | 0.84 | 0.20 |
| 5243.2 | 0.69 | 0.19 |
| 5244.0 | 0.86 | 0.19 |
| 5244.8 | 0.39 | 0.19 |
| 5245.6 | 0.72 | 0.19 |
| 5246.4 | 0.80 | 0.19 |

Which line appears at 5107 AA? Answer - C IV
